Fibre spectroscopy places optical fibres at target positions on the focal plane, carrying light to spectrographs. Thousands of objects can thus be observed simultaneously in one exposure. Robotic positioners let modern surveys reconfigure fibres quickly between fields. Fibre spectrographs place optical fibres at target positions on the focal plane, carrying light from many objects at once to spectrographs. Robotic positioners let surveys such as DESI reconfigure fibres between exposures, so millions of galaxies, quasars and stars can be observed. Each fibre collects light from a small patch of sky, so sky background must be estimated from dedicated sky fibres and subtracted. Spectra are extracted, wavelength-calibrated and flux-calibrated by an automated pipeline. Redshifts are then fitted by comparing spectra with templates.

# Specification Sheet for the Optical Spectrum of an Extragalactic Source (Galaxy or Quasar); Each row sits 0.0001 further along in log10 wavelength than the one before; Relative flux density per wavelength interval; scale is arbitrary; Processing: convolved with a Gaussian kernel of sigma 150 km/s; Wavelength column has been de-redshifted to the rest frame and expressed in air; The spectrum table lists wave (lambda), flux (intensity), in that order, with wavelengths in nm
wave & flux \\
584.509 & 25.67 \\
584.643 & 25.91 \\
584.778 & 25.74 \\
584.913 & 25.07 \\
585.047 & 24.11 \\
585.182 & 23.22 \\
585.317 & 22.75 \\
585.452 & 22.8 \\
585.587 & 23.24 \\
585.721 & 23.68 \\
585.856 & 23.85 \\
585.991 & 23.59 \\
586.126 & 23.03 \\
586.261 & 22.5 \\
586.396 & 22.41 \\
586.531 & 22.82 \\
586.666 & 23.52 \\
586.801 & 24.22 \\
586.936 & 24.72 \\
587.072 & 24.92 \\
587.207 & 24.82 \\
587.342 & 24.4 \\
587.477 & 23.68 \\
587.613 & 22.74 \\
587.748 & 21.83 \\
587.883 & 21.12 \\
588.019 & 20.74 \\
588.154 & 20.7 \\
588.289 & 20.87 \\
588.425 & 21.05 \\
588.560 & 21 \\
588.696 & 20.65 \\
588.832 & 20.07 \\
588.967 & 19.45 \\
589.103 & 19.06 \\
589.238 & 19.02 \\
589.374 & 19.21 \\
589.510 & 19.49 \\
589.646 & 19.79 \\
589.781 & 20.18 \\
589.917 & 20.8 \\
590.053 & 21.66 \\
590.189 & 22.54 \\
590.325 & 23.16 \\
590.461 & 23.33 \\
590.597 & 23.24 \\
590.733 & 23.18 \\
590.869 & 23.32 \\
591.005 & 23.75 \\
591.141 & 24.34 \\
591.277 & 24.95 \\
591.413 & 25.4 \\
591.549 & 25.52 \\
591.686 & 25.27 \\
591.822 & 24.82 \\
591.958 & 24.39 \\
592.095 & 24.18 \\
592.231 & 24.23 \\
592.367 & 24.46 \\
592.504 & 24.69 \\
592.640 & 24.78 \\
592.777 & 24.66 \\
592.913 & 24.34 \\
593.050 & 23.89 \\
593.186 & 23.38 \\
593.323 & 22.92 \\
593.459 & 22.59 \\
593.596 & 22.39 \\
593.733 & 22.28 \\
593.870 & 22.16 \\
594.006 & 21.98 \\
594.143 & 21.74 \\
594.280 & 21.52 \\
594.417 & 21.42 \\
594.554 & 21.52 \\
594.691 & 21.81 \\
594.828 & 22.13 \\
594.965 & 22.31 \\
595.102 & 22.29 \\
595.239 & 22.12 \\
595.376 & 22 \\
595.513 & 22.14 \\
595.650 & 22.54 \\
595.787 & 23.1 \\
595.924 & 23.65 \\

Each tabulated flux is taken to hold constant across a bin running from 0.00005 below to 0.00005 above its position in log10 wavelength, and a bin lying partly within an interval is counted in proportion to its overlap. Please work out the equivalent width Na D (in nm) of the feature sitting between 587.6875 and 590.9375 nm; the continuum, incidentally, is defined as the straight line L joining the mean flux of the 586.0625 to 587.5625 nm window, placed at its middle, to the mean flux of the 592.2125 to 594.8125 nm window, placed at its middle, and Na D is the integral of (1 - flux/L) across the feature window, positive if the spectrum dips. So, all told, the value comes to 0.33 nm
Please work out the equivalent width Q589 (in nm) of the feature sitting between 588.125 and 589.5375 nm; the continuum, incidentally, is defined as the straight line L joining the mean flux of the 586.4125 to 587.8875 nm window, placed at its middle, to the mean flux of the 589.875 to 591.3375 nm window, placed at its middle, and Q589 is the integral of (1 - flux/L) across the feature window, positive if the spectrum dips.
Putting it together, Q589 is 0.201 nm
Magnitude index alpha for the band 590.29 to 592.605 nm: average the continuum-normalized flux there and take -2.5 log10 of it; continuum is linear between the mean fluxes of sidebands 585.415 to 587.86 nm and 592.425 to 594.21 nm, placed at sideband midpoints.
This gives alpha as -0.045 mag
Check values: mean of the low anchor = 23.5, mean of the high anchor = 23.2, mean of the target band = 24.3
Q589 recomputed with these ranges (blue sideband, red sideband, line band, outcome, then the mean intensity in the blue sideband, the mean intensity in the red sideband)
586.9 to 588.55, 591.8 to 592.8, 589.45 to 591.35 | 0.102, 22.5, 24.5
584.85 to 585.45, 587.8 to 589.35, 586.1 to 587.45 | -0.104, 23.7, 20.3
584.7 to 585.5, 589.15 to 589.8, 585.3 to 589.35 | -0.105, 24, 19.5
